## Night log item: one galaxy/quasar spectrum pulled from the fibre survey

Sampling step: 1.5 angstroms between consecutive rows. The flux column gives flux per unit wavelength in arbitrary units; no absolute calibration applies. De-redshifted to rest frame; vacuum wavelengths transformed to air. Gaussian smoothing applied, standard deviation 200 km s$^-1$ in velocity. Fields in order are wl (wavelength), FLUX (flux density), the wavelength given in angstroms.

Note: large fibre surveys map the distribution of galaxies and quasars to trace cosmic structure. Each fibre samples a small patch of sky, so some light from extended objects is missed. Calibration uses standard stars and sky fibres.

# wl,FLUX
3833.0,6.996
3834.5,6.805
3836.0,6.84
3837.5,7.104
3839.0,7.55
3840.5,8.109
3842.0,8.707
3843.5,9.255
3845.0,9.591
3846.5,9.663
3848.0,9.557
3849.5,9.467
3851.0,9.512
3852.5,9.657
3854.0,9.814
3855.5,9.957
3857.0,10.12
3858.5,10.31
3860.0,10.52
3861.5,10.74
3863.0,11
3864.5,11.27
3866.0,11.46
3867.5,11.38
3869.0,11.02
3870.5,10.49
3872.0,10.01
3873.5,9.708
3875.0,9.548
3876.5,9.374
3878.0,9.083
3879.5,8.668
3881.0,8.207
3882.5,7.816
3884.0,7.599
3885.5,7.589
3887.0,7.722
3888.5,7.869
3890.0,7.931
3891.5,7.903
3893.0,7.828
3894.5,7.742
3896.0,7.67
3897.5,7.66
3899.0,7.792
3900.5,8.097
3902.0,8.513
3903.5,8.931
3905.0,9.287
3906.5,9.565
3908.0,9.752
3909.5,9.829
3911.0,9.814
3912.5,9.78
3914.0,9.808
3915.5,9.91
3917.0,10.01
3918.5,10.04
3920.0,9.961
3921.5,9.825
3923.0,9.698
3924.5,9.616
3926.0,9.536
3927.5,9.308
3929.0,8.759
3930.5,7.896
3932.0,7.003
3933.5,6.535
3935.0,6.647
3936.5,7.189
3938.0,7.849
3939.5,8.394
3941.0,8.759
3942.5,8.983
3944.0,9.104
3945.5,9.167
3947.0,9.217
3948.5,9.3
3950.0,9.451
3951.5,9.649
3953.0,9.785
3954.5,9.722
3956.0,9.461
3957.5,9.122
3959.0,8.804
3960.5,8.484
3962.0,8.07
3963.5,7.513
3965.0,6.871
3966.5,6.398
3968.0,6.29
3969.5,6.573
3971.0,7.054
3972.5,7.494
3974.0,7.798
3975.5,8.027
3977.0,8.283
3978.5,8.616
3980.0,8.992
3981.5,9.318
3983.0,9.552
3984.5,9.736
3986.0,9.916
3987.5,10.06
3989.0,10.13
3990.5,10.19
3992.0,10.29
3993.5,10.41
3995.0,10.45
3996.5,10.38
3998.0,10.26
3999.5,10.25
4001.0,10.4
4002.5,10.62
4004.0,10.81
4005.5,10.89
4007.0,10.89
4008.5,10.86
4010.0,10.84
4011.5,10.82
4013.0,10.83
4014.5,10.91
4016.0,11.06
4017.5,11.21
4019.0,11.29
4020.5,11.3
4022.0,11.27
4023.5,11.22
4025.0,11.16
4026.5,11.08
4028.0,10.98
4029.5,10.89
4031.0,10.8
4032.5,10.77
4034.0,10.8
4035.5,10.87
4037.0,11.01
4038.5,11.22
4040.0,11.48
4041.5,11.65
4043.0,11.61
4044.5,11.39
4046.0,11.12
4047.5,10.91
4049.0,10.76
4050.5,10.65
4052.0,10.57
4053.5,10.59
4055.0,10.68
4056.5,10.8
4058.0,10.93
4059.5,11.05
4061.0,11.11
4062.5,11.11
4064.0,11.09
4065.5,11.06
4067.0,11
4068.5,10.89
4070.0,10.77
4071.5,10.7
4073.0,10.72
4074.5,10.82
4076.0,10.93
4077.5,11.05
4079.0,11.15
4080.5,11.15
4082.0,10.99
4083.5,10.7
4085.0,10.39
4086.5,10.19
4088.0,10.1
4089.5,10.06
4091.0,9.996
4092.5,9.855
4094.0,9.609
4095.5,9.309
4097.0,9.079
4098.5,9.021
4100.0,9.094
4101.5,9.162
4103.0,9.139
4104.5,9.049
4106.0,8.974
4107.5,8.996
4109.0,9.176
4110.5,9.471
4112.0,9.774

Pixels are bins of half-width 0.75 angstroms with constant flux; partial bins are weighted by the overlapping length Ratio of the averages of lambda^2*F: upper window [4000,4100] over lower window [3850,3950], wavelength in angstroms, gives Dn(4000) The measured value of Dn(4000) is 1.28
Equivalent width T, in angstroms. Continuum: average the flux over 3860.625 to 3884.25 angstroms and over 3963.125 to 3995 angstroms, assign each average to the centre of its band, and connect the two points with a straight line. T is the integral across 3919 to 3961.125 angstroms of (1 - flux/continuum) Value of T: 1.1 angstroms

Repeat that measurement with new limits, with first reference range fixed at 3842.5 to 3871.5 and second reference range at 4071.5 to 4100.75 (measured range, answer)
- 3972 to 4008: 1.7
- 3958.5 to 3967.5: 2.3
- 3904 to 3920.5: 0.7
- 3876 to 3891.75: 3.2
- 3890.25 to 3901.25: 2.6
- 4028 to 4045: -1.5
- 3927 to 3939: 3.1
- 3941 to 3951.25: 1.0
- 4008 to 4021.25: -1.0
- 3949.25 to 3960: 0.9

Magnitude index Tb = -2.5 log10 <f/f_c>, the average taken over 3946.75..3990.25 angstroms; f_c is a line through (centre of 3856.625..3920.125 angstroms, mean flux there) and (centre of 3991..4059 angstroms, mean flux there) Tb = 0.18 mag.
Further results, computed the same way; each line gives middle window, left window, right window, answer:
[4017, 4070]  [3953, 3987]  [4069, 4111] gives -0.181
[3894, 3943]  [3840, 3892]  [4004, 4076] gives 0.130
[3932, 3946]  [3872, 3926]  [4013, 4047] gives 0.197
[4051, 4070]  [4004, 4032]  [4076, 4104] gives -0.048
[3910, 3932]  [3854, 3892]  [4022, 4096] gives 0.040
